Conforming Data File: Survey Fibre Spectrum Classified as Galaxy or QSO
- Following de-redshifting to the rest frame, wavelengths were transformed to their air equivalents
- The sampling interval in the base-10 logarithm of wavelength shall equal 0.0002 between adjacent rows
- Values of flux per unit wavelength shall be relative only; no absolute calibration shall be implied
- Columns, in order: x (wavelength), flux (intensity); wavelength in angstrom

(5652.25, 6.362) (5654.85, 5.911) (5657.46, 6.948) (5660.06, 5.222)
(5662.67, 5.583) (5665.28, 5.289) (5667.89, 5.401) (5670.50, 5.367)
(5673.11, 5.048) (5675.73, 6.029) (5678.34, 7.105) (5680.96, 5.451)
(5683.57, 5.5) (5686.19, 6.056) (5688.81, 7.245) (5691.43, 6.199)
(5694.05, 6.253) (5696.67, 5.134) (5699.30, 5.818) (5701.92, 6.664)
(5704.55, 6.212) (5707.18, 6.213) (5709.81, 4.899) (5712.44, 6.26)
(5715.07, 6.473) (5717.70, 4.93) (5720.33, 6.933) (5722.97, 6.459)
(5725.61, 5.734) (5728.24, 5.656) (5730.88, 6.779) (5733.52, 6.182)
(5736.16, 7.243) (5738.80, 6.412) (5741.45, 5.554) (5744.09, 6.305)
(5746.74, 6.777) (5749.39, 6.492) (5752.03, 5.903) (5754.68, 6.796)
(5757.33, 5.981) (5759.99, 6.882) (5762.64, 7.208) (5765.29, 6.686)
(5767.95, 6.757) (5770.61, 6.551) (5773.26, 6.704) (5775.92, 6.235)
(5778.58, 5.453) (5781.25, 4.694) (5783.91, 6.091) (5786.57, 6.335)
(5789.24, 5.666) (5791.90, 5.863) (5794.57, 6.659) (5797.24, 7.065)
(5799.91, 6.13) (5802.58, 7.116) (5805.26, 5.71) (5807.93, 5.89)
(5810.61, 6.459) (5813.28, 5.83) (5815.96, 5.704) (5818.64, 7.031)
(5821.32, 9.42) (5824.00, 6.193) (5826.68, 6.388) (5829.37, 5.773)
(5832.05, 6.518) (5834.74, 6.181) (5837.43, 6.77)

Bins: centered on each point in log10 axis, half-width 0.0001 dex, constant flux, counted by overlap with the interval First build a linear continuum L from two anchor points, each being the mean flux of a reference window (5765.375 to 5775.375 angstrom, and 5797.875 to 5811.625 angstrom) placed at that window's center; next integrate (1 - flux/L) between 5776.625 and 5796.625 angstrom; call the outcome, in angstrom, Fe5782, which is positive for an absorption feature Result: 1.8 angstrom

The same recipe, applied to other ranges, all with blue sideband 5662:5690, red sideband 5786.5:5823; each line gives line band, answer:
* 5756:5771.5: -0.99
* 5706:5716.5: 0.11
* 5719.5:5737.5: -0.93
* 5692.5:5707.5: -0.23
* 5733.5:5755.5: -0.82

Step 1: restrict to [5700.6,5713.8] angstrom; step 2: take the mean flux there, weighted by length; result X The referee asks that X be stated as 6.05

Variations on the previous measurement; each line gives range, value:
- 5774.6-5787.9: 5.76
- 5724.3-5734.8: 6.09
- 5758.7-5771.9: 6.82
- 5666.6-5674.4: 5.27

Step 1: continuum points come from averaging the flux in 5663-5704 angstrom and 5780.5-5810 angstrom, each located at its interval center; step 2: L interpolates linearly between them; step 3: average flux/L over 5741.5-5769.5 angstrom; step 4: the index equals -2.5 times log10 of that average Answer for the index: -0.081 mag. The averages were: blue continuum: 5.9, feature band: 6.53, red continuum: 6.15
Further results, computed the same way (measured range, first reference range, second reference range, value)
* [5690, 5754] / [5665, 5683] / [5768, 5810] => -0.05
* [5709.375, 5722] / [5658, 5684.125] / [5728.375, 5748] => 0.03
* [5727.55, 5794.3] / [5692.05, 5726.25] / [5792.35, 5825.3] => 0.00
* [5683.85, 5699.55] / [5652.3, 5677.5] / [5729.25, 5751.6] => -0.02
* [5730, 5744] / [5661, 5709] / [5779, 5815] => -0.07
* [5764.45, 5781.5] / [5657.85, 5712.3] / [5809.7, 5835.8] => 0.01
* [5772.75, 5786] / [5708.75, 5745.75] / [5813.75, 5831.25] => 0.11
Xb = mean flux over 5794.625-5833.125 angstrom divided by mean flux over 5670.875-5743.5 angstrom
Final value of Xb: 1.07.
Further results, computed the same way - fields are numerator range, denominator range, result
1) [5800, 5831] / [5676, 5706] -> 1.06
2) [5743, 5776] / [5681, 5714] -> 1.09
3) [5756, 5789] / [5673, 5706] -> 1.03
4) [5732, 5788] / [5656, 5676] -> 1.14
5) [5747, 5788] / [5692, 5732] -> 1.05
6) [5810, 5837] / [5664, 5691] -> 1.12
